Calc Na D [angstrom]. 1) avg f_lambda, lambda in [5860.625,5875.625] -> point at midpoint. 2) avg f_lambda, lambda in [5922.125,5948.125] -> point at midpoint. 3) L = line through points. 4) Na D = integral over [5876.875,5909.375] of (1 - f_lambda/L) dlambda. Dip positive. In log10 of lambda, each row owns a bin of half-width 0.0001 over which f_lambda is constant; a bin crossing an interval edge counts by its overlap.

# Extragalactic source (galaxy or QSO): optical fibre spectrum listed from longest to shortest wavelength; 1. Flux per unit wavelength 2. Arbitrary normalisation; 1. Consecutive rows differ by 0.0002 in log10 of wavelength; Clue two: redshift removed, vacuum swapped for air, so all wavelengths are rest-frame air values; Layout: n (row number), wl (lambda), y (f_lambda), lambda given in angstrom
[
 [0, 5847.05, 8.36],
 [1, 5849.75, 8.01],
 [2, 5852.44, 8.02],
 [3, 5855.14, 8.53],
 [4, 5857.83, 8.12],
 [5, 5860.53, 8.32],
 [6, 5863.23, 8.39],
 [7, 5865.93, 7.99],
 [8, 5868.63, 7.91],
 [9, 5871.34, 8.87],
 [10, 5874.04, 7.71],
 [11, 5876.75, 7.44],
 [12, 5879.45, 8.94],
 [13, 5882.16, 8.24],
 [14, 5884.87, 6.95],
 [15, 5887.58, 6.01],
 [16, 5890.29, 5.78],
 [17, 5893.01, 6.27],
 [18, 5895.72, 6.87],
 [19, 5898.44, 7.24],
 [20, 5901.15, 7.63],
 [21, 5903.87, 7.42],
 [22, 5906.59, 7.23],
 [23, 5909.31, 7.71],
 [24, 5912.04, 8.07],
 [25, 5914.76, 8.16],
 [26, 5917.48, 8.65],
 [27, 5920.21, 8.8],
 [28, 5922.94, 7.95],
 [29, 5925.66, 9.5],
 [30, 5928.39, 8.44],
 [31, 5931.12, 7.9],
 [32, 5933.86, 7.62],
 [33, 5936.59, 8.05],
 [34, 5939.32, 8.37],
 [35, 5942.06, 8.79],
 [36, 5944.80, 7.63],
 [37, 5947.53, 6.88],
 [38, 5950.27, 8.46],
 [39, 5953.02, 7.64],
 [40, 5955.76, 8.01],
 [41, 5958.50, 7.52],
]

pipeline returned 3.9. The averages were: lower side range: 8.17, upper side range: 8.16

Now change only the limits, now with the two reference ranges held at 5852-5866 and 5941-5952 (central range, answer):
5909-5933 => -1.1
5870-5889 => 1.1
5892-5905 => 1.6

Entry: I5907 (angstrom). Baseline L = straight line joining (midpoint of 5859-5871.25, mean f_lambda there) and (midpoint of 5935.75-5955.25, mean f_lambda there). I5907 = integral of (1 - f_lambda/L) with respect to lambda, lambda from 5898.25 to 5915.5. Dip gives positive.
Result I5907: 1.0 angstrom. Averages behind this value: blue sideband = 8.22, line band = 7.65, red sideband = 7.97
